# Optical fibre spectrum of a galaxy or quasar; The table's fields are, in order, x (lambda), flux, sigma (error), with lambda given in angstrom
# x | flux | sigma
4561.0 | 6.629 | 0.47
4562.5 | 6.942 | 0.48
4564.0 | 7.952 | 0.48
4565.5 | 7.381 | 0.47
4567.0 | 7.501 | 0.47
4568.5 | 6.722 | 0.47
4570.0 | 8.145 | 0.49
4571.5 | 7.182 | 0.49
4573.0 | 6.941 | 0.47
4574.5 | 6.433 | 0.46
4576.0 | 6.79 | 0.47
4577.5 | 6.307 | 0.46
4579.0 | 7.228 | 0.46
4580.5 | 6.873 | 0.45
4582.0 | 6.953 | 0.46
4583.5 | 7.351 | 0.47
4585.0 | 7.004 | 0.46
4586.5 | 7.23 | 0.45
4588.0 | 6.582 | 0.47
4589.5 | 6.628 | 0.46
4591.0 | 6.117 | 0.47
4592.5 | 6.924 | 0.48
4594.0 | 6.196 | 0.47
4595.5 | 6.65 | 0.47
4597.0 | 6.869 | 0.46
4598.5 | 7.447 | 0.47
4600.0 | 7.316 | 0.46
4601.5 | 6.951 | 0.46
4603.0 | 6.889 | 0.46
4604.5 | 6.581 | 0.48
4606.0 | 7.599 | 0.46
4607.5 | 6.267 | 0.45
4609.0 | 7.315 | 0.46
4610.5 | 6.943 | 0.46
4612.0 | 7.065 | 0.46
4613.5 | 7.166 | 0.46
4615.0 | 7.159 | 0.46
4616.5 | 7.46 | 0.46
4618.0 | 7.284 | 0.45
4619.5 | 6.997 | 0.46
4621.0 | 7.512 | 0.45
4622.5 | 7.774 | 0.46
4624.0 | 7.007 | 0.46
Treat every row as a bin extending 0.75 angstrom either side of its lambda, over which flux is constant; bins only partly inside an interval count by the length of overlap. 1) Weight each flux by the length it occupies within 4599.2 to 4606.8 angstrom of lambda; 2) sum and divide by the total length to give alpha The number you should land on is 7.06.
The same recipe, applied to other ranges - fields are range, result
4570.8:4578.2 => 6.73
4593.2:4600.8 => 6.9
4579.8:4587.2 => 7.08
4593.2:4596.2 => 6.43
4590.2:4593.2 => 6.52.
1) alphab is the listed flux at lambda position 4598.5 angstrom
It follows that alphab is 7.447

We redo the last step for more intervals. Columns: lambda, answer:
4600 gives 7.316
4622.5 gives 7.774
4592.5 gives 6.924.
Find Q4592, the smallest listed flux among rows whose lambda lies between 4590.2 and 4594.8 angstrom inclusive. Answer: 6.117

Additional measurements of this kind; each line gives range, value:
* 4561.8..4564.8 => 6.942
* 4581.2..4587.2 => 6.953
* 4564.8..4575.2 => 6.433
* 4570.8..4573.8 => 6.941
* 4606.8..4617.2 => 6.267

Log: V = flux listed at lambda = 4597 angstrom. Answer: 6.869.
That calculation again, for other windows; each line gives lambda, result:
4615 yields 7.159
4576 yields 6.79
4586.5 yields 7.23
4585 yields 7.004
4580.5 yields 6.873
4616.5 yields 7.46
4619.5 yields 6.997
